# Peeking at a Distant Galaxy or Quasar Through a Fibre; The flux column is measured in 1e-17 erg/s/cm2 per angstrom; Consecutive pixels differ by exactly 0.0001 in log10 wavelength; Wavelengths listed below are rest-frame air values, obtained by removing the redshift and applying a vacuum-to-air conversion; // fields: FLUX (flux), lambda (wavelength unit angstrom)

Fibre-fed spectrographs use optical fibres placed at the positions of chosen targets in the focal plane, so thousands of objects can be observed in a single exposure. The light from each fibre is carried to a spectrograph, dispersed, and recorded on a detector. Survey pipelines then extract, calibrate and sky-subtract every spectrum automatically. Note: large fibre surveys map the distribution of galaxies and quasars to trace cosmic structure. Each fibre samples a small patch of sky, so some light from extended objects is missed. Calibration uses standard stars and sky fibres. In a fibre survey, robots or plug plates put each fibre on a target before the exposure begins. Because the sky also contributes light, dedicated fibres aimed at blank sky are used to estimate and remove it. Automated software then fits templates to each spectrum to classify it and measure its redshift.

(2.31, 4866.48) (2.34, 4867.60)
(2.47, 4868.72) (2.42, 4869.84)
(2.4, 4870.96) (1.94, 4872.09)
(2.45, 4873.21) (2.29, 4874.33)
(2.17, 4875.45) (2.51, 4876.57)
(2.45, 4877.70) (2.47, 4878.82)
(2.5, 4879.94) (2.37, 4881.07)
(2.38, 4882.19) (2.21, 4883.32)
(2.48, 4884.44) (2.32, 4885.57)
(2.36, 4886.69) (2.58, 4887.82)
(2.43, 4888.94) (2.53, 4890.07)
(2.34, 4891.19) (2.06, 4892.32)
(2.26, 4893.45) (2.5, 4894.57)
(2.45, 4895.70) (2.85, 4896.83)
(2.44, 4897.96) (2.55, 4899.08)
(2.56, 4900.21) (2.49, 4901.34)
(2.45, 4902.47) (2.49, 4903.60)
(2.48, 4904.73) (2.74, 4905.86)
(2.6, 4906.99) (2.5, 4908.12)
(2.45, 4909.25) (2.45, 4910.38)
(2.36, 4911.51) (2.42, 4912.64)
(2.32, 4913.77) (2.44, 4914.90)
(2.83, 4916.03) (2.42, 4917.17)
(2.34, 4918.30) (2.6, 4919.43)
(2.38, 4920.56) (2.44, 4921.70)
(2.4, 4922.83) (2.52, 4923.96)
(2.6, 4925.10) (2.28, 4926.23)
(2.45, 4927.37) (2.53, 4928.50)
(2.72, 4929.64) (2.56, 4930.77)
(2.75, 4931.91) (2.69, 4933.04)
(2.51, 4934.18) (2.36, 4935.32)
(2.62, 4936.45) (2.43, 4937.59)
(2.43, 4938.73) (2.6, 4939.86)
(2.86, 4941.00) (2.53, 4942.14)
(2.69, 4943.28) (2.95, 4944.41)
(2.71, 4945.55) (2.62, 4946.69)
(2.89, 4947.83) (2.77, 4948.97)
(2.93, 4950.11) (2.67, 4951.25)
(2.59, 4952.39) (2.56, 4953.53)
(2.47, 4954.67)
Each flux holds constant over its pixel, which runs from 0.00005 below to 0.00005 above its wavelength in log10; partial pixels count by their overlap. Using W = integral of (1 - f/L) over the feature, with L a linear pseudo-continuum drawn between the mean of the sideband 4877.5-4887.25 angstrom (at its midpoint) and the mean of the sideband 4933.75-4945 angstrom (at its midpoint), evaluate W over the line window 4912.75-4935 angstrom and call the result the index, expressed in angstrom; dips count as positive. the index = 0.3 angstrom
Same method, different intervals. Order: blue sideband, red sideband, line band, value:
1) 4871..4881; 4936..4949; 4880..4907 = -0.2 angstrom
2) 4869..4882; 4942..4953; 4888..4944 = 1.5 angstrom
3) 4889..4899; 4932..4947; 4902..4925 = 0.3 angstrom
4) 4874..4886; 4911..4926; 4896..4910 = -0.7 angstrom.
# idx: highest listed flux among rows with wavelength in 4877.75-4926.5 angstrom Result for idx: 2.85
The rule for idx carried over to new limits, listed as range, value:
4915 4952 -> 2.95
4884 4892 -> 2.58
